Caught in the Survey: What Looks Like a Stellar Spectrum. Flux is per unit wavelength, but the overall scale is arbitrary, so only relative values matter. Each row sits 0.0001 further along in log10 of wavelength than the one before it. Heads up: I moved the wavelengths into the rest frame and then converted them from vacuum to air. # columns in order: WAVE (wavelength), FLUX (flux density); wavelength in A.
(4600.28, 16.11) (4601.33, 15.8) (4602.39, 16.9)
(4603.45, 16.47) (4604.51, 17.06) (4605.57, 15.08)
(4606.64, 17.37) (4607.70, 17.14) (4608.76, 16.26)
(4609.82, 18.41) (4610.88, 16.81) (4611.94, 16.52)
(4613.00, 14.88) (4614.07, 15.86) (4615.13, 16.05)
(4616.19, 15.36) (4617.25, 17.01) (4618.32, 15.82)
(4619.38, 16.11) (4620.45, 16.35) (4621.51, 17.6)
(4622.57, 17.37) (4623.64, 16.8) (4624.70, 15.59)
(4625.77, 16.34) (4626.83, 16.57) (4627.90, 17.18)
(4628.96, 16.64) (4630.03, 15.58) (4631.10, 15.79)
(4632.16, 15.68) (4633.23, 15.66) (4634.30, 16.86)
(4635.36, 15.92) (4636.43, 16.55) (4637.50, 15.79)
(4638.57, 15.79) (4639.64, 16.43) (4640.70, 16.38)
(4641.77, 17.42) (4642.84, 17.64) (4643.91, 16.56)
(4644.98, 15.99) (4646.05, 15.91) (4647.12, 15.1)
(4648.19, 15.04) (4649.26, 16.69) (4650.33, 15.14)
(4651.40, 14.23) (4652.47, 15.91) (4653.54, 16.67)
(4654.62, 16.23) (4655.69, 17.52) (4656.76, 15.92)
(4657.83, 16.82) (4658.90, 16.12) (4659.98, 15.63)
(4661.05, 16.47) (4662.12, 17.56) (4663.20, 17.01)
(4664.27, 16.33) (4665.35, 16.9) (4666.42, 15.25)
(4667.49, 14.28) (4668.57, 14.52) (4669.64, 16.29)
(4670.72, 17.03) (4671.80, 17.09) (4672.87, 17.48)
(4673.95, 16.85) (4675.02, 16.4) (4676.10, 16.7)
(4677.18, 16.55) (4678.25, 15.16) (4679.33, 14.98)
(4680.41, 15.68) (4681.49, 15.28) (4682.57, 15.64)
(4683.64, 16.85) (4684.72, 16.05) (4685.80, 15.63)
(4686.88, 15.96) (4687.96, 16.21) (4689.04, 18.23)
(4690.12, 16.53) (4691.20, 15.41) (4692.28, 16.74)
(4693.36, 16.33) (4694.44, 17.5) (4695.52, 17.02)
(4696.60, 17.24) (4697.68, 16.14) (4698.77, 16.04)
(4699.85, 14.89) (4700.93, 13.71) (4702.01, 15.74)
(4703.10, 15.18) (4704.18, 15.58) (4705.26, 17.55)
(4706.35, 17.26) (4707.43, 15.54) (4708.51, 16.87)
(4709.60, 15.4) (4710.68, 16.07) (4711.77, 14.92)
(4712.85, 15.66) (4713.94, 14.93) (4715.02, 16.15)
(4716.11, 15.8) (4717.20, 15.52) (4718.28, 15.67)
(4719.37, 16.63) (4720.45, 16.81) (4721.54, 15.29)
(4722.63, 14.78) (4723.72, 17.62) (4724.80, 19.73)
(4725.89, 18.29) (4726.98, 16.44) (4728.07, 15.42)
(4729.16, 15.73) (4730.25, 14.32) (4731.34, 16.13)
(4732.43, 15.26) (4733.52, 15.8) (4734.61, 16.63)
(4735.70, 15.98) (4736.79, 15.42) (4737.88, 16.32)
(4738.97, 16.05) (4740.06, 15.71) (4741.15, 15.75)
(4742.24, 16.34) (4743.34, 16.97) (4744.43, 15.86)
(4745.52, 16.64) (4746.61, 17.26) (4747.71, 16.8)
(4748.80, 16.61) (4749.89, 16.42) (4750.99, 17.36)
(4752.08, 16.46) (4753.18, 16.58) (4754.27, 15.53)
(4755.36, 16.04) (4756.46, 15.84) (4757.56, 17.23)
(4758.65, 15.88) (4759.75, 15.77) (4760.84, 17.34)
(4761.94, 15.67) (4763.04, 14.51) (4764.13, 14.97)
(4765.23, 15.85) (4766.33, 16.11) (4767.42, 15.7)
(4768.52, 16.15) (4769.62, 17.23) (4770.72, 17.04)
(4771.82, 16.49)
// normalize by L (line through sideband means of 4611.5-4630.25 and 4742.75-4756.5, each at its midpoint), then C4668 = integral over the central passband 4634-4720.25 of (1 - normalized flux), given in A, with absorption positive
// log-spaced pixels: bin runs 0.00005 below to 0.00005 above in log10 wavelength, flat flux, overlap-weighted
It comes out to 1.4 A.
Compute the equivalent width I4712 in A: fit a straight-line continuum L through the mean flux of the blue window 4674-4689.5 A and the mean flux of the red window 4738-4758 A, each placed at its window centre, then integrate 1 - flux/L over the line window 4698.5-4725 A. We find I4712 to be 0.52 A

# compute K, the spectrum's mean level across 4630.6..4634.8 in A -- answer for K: 16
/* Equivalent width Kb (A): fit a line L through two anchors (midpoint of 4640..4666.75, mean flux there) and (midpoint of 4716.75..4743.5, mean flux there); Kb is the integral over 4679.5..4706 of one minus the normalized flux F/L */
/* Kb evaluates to 0.2 A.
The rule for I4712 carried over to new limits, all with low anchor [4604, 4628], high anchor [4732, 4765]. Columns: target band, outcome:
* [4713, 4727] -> -0.2 A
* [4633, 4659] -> 0.4 A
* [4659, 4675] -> 0.0 A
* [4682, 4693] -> 0.0 A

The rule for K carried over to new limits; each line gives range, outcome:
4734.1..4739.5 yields 16.1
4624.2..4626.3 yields 16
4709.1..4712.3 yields 15.5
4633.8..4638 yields 16.3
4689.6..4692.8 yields 16.2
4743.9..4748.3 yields 16.6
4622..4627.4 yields 16.5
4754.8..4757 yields 15.9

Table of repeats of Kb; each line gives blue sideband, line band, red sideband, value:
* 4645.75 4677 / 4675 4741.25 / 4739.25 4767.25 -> 0.5 A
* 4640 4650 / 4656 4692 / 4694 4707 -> 0.0 A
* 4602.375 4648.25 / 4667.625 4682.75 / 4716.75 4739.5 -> 0.2 A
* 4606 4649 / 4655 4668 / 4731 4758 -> 0.0 A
